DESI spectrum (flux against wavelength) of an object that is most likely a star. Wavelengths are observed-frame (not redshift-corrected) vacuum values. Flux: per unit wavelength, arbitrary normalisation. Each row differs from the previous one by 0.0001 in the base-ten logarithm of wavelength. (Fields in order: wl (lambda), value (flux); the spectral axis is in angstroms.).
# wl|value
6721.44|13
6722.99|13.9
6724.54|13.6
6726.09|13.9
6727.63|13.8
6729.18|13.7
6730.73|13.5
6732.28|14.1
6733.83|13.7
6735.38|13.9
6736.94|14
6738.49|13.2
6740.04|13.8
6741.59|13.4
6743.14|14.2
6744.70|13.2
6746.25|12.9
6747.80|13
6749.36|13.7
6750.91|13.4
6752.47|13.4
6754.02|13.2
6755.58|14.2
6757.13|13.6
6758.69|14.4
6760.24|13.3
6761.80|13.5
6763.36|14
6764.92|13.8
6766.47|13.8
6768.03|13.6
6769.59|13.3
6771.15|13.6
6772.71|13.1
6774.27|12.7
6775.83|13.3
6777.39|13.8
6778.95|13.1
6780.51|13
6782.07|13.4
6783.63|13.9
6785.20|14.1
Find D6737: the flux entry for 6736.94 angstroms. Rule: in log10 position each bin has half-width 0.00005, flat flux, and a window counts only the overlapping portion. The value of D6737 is 14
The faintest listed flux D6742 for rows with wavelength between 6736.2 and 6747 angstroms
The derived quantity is 12.9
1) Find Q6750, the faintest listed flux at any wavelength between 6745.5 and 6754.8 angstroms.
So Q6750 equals 12.9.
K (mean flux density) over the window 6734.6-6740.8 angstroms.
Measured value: 13.7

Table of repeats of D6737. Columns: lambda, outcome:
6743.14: 14.2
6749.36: 13.7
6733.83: 13.7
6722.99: 13.9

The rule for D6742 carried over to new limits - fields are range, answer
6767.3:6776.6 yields 12.7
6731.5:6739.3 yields 13.2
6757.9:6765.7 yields 13.3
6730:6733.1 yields 13.5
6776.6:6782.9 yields 13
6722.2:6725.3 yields 13.6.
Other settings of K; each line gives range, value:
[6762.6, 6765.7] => 13.9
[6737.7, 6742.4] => 13.5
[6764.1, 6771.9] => 13.6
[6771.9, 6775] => 12.9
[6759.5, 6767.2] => 13.7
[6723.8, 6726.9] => 13.8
